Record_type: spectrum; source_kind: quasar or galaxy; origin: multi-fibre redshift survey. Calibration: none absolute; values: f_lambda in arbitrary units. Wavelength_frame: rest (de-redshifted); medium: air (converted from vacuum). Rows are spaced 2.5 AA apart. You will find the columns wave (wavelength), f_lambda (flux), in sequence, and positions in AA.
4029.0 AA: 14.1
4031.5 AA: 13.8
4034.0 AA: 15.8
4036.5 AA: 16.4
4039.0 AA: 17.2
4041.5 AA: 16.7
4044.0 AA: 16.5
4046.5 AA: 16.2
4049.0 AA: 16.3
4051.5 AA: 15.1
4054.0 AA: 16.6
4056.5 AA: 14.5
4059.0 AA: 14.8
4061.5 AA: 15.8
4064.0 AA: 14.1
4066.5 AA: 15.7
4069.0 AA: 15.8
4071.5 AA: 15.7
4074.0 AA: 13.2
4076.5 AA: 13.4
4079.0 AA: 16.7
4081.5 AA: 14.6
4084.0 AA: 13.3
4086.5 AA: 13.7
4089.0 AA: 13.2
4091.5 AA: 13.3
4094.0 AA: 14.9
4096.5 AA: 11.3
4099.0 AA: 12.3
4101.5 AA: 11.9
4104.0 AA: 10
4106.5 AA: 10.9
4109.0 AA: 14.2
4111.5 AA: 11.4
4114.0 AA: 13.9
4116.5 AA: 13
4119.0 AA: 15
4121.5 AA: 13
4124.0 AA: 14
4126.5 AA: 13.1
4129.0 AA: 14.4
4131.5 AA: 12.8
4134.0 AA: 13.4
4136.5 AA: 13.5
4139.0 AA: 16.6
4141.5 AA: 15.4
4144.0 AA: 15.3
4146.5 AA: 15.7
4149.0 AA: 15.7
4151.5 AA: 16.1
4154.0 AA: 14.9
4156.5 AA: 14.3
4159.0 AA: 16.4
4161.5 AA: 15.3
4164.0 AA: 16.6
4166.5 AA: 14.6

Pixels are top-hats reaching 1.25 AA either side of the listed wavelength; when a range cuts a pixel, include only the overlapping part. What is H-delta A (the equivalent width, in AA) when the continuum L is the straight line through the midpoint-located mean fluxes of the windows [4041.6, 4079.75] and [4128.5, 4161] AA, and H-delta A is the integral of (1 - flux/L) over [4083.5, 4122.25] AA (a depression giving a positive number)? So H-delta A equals 6.0 AA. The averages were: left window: 15.4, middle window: 12.8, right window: 15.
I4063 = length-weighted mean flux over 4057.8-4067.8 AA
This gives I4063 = 15.1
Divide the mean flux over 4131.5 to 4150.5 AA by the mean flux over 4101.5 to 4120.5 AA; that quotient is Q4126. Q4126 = 1.19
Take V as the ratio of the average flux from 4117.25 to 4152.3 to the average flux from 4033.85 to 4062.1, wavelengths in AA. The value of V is 0.91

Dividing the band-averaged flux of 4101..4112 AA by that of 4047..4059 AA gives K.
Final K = 0.8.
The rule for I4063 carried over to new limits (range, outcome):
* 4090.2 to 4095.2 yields 14.1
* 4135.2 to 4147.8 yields 15.3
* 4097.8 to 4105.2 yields 11.4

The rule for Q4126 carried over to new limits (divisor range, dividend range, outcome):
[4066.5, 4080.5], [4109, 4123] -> 0.89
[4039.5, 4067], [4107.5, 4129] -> 0.86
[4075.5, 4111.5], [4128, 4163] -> 1.15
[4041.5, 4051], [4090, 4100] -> 0.80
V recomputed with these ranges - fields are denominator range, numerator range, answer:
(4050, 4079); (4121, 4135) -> 0.89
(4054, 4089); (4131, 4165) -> 1.03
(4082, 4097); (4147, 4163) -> 1.15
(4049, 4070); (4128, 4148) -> 0.95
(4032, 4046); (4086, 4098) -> 0.81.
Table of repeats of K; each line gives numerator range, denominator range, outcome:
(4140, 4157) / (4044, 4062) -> 0.98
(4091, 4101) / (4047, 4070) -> 0.83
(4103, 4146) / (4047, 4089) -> 0.91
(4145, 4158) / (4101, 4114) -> 1.29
